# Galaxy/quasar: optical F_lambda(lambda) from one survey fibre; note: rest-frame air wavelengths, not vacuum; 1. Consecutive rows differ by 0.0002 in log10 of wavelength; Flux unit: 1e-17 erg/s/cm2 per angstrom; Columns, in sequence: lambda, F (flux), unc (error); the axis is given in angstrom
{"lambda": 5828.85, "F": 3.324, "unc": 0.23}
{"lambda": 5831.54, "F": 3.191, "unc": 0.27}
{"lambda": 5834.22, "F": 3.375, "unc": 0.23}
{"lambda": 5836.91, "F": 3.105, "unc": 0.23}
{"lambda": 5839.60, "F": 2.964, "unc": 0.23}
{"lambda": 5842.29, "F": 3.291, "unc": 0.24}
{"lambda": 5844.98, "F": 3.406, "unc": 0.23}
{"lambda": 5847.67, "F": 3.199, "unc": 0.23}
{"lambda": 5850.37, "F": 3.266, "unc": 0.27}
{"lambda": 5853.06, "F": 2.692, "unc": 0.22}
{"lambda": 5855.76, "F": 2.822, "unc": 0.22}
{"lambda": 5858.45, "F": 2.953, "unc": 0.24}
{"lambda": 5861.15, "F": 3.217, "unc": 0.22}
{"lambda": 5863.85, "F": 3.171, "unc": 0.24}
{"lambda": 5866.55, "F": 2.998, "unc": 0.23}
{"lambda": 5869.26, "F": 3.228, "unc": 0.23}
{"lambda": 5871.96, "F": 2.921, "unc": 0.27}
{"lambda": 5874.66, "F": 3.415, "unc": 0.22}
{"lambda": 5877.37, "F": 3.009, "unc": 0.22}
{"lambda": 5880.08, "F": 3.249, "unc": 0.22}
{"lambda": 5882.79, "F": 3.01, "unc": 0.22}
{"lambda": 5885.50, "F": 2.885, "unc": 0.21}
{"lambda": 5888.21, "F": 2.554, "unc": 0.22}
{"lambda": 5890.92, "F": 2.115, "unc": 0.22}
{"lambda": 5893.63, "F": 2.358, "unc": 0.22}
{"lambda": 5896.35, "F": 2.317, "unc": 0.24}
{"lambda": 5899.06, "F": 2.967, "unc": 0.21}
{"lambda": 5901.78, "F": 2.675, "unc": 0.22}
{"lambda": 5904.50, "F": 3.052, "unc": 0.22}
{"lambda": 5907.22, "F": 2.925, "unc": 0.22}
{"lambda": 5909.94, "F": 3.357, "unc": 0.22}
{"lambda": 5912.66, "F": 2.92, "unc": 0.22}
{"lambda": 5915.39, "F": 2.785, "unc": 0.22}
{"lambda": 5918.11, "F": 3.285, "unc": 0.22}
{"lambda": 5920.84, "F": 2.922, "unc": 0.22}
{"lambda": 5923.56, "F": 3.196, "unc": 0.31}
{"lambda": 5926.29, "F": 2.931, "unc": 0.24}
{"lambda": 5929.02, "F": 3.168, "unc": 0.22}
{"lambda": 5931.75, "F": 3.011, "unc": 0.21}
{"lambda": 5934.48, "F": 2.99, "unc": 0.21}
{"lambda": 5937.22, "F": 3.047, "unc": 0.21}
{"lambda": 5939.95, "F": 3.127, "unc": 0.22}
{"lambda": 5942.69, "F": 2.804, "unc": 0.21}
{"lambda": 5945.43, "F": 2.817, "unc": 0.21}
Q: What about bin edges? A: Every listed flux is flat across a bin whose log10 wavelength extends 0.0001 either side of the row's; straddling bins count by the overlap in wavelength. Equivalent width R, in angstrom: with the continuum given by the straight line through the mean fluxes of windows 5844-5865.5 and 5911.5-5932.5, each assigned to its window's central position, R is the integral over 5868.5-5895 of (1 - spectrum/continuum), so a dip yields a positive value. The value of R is 1.7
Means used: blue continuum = 3.08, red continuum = 3.03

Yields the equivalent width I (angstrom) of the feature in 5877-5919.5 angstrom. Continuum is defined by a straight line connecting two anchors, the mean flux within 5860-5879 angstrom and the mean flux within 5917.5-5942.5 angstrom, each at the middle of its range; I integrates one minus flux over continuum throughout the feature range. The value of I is 3.6 angstrom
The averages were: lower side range 3.14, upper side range 3.06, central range 2.84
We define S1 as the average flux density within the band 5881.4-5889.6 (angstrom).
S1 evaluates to 2.82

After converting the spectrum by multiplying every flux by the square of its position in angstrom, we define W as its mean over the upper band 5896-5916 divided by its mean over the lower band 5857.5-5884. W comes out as 0.9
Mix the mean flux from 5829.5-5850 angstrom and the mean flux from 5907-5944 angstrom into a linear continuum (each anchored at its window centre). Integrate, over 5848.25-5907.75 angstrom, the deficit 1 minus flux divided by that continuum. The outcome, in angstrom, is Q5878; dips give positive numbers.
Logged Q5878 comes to 4.5 angstrom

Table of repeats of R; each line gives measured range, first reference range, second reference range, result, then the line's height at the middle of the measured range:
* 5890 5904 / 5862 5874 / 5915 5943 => 2.5 angstrom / 3.07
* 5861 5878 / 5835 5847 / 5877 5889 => -0.6 angstrom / 3.03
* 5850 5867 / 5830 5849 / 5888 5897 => -0.7 angstrom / 2.89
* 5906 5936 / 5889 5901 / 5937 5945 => -3.3 angstrom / 2.74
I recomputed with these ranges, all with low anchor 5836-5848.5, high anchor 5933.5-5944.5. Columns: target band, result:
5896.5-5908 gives 0.8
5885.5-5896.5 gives 2.4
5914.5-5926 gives -0.1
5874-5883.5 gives -0.1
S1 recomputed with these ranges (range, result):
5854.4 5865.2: 3.04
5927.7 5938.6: 3.05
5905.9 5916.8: 3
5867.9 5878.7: 3.14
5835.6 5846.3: 3.19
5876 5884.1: 3.09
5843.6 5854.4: 3.14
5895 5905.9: 2.75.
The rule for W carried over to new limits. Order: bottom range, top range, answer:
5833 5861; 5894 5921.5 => 0.95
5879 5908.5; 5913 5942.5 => 1.12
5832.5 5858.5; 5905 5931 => 1.00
